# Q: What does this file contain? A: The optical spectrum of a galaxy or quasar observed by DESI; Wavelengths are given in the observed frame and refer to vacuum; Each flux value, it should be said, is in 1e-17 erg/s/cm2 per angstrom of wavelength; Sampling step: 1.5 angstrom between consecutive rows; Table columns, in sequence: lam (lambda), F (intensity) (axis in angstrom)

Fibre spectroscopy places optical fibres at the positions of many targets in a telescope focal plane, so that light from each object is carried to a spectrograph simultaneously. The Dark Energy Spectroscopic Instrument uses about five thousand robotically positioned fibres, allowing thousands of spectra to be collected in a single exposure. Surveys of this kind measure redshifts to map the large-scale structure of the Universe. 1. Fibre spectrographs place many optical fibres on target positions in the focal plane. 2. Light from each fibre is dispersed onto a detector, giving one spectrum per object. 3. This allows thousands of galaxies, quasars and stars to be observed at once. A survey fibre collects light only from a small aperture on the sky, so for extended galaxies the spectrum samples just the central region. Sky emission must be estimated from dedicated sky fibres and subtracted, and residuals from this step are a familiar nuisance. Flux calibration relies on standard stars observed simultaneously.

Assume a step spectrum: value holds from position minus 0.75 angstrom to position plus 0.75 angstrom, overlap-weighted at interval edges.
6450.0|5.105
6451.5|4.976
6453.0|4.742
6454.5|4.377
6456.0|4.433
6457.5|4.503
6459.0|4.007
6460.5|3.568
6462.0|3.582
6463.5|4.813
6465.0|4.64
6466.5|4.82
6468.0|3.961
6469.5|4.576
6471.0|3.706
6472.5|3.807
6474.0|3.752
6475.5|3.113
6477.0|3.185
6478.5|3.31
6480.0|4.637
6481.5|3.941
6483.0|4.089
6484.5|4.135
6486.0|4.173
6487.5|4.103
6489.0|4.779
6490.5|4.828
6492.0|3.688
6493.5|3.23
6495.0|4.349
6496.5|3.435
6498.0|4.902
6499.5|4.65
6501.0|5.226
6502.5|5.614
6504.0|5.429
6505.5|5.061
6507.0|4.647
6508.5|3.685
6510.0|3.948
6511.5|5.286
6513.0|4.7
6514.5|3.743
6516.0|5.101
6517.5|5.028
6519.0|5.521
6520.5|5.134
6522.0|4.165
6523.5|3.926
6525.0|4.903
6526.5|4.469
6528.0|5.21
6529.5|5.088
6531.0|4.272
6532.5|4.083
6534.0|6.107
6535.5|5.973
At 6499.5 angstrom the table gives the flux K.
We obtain 4.65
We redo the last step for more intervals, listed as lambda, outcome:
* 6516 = 5.101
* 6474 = 3.752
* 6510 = 3.948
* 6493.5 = 3.23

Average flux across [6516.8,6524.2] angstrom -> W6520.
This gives 4.76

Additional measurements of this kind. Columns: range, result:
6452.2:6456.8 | 4.52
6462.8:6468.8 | 4.56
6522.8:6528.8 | 4.64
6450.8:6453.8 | 4.85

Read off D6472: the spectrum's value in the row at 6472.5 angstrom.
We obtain 3.807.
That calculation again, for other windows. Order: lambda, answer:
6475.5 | 3.113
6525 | 4.903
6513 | 4.7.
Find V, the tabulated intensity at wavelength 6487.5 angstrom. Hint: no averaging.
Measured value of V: 4.103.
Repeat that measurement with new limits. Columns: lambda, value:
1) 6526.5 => 4.469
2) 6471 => 3.706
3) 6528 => 5.21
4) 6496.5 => 3.435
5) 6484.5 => 4.135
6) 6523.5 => 3.926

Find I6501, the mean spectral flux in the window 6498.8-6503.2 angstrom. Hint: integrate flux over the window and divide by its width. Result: 5.16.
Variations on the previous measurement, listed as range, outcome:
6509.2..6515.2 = 4.42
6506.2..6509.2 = 4.19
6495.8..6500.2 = 4.34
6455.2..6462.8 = 4.03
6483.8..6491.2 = 4.4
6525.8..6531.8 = 4.76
